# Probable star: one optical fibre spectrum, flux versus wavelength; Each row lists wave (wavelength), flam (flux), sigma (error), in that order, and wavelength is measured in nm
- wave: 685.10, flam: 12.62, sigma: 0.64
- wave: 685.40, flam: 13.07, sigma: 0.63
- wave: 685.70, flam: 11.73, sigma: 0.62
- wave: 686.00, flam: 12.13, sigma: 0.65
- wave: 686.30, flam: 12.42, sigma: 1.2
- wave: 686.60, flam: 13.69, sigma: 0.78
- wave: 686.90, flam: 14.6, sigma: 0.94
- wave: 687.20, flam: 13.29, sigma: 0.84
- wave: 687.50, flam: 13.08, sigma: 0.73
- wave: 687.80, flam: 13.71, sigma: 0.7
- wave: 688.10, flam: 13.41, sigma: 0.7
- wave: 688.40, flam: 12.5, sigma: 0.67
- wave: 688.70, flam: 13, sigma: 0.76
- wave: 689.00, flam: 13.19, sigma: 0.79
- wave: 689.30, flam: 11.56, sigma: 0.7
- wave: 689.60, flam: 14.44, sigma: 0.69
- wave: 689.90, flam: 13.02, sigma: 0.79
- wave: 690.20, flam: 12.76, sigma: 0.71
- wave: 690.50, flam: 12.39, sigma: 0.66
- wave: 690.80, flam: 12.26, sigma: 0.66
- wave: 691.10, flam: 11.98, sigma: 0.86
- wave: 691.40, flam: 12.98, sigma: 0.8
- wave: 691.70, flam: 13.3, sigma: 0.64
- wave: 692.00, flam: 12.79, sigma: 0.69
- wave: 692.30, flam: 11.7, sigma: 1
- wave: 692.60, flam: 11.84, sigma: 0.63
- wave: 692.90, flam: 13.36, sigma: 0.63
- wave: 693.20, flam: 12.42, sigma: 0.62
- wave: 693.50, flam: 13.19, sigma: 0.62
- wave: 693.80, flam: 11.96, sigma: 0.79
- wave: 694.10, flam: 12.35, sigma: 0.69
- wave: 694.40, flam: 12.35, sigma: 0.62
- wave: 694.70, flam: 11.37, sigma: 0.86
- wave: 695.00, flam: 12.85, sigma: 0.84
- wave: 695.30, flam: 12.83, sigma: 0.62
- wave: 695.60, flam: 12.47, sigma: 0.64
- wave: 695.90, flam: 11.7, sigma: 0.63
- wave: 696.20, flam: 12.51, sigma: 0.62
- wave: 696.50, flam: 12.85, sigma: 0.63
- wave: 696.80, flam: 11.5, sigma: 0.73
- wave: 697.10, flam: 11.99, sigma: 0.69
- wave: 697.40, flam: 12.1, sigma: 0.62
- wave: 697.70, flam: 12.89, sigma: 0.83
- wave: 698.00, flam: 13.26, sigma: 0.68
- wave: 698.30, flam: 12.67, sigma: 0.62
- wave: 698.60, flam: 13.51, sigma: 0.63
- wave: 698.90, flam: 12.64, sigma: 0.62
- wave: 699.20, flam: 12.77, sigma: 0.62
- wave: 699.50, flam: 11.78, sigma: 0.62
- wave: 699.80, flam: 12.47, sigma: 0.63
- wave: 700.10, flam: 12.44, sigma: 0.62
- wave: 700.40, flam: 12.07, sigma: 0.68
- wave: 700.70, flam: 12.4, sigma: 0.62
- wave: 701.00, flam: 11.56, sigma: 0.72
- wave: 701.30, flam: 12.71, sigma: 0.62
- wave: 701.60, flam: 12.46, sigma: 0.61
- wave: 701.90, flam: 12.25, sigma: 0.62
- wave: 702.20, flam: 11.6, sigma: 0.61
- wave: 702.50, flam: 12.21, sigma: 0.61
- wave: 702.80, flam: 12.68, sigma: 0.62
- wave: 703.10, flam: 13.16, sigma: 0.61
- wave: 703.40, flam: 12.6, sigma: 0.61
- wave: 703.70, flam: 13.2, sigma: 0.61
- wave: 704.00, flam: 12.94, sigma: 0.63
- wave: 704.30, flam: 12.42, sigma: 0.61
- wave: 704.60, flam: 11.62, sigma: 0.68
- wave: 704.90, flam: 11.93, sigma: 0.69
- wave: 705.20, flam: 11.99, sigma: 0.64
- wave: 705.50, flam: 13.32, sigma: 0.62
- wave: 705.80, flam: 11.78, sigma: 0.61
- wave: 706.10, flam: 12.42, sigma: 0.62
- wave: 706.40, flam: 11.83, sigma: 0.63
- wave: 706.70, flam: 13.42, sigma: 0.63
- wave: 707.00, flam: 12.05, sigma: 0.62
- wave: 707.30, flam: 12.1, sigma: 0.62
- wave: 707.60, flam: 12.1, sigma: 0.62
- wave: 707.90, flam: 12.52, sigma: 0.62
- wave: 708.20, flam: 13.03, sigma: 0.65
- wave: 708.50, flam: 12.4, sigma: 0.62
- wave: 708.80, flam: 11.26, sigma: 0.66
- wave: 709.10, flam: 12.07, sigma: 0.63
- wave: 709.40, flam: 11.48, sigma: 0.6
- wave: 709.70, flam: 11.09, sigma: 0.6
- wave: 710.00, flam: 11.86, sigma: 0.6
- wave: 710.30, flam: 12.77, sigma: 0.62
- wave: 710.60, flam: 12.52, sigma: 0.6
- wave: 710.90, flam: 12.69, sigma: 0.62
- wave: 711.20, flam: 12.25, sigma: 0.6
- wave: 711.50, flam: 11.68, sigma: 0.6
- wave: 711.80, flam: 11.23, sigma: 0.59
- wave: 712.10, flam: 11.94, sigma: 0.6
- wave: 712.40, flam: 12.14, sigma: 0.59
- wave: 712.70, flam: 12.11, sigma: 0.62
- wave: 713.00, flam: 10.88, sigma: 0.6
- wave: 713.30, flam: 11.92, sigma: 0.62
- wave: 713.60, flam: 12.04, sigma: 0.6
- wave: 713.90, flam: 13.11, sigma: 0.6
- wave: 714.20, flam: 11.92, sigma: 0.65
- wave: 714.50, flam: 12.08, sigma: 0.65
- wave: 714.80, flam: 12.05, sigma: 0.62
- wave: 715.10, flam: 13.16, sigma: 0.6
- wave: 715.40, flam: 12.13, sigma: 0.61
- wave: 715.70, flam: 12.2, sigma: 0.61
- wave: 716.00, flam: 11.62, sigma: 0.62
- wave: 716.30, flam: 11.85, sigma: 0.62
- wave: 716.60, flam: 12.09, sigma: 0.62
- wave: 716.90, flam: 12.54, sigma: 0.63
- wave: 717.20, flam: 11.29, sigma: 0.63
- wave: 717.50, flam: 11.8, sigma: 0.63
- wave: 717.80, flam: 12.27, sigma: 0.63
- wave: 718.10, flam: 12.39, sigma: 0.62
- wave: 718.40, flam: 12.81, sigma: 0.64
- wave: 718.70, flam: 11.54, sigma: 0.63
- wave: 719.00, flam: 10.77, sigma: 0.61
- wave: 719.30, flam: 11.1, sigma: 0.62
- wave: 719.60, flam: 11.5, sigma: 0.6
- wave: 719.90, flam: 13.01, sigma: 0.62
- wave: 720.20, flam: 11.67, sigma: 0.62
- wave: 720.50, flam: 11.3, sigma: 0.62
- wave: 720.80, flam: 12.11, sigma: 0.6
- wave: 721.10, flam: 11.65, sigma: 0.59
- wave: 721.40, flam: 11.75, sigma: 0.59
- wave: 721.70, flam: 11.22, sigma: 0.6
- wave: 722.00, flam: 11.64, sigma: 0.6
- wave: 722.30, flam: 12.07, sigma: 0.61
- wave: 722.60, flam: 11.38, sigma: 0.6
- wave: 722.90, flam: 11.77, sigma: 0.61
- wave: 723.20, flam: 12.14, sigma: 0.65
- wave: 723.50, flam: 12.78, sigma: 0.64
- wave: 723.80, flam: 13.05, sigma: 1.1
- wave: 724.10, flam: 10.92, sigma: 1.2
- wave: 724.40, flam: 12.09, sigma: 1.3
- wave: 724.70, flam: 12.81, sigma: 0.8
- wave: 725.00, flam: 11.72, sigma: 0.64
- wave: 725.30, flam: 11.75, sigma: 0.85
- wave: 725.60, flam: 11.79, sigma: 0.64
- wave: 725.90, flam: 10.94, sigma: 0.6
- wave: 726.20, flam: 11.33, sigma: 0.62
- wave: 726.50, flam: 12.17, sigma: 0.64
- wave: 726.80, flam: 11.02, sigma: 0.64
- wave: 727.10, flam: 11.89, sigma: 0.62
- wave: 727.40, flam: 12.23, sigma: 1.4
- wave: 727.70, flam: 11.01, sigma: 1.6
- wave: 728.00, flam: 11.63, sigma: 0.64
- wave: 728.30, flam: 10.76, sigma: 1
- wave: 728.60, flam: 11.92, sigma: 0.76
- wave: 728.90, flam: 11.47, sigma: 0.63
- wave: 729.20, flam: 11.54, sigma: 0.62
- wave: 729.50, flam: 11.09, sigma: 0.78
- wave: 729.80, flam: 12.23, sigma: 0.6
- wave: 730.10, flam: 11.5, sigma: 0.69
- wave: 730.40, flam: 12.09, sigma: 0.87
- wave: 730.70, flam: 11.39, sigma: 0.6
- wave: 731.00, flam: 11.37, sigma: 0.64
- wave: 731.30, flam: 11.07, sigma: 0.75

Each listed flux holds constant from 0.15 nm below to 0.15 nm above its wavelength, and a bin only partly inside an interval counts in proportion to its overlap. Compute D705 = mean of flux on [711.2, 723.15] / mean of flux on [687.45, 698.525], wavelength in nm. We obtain 0.94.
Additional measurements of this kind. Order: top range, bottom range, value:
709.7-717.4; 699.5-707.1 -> 0.97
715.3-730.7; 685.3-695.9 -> 0.93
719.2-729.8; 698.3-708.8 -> 0.95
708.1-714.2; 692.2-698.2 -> 0.97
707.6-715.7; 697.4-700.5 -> 0.96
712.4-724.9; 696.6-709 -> 0.97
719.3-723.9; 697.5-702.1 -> 0.95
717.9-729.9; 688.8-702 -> 0.94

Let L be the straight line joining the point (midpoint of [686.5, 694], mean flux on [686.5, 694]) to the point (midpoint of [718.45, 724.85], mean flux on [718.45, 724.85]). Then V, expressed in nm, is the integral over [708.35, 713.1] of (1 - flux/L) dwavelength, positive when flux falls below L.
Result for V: 0.115 nm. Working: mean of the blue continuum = 12.9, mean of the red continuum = 11.8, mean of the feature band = 11.9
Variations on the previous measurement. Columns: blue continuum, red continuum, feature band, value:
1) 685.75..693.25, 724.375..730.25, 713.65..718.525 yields -0.08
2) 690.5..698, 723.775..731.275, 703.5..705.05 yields -0.03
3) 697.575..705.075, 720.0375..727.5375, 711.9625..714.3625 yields 0.02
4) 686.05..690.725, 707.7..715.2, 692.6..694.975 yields 0.08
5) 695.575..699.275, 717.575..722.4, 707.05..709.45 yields 0.01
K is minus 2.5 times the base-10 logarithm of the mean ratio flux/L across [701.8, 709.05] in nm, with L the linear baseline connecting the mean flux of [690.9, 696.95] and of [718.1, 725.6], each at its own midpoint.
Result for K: -0.02 mag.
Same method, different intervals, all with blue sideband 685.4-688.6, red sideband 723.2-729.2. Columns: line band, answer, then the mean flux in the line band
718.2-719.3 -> 0.03 mag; 11.7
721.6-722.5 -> 0.02 mag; 11.7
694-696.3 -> 0.04 mag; 12.3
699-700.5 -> 0.03 mag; 12.3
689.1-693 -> 0.02 mag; 12.6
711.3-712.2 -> 0.05 mag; 11.6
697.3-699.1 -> -0.02 mag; 12.9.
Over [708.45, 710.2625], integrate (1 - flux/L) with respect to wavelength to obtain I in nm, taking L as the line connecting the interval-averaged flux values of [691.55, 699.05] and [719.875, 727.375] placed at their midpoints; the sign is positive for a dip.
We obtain 0.07 nm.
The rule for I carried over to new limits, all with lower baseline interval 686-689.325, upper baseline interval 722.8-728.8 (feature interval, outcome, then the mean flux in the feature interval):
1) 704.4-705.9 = 0.04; 12.1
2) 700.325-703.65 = 0.07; 12.4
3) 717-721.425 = 0.08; 11.8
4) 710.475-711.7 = 0.01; 12.2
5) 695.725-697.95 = 0.10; 12.3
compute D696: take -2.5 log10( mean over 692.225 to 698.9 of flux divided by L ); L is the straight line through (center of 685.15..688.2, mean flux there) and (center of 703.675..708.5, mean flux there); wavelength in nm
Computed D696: 0.03 mag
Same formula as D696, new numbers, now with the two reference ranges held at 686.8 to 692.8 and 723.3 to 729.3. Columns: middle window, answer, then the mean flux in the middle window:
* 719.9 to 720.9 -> 0.01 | 11.9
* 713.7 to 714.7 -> -0.02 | 12.3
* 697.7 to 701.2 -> 0.00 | 12.5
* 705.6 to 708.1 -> 0.00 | 12.3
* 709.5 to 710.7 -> 0.02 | 12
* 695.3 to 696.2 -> 0.04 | 12.3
